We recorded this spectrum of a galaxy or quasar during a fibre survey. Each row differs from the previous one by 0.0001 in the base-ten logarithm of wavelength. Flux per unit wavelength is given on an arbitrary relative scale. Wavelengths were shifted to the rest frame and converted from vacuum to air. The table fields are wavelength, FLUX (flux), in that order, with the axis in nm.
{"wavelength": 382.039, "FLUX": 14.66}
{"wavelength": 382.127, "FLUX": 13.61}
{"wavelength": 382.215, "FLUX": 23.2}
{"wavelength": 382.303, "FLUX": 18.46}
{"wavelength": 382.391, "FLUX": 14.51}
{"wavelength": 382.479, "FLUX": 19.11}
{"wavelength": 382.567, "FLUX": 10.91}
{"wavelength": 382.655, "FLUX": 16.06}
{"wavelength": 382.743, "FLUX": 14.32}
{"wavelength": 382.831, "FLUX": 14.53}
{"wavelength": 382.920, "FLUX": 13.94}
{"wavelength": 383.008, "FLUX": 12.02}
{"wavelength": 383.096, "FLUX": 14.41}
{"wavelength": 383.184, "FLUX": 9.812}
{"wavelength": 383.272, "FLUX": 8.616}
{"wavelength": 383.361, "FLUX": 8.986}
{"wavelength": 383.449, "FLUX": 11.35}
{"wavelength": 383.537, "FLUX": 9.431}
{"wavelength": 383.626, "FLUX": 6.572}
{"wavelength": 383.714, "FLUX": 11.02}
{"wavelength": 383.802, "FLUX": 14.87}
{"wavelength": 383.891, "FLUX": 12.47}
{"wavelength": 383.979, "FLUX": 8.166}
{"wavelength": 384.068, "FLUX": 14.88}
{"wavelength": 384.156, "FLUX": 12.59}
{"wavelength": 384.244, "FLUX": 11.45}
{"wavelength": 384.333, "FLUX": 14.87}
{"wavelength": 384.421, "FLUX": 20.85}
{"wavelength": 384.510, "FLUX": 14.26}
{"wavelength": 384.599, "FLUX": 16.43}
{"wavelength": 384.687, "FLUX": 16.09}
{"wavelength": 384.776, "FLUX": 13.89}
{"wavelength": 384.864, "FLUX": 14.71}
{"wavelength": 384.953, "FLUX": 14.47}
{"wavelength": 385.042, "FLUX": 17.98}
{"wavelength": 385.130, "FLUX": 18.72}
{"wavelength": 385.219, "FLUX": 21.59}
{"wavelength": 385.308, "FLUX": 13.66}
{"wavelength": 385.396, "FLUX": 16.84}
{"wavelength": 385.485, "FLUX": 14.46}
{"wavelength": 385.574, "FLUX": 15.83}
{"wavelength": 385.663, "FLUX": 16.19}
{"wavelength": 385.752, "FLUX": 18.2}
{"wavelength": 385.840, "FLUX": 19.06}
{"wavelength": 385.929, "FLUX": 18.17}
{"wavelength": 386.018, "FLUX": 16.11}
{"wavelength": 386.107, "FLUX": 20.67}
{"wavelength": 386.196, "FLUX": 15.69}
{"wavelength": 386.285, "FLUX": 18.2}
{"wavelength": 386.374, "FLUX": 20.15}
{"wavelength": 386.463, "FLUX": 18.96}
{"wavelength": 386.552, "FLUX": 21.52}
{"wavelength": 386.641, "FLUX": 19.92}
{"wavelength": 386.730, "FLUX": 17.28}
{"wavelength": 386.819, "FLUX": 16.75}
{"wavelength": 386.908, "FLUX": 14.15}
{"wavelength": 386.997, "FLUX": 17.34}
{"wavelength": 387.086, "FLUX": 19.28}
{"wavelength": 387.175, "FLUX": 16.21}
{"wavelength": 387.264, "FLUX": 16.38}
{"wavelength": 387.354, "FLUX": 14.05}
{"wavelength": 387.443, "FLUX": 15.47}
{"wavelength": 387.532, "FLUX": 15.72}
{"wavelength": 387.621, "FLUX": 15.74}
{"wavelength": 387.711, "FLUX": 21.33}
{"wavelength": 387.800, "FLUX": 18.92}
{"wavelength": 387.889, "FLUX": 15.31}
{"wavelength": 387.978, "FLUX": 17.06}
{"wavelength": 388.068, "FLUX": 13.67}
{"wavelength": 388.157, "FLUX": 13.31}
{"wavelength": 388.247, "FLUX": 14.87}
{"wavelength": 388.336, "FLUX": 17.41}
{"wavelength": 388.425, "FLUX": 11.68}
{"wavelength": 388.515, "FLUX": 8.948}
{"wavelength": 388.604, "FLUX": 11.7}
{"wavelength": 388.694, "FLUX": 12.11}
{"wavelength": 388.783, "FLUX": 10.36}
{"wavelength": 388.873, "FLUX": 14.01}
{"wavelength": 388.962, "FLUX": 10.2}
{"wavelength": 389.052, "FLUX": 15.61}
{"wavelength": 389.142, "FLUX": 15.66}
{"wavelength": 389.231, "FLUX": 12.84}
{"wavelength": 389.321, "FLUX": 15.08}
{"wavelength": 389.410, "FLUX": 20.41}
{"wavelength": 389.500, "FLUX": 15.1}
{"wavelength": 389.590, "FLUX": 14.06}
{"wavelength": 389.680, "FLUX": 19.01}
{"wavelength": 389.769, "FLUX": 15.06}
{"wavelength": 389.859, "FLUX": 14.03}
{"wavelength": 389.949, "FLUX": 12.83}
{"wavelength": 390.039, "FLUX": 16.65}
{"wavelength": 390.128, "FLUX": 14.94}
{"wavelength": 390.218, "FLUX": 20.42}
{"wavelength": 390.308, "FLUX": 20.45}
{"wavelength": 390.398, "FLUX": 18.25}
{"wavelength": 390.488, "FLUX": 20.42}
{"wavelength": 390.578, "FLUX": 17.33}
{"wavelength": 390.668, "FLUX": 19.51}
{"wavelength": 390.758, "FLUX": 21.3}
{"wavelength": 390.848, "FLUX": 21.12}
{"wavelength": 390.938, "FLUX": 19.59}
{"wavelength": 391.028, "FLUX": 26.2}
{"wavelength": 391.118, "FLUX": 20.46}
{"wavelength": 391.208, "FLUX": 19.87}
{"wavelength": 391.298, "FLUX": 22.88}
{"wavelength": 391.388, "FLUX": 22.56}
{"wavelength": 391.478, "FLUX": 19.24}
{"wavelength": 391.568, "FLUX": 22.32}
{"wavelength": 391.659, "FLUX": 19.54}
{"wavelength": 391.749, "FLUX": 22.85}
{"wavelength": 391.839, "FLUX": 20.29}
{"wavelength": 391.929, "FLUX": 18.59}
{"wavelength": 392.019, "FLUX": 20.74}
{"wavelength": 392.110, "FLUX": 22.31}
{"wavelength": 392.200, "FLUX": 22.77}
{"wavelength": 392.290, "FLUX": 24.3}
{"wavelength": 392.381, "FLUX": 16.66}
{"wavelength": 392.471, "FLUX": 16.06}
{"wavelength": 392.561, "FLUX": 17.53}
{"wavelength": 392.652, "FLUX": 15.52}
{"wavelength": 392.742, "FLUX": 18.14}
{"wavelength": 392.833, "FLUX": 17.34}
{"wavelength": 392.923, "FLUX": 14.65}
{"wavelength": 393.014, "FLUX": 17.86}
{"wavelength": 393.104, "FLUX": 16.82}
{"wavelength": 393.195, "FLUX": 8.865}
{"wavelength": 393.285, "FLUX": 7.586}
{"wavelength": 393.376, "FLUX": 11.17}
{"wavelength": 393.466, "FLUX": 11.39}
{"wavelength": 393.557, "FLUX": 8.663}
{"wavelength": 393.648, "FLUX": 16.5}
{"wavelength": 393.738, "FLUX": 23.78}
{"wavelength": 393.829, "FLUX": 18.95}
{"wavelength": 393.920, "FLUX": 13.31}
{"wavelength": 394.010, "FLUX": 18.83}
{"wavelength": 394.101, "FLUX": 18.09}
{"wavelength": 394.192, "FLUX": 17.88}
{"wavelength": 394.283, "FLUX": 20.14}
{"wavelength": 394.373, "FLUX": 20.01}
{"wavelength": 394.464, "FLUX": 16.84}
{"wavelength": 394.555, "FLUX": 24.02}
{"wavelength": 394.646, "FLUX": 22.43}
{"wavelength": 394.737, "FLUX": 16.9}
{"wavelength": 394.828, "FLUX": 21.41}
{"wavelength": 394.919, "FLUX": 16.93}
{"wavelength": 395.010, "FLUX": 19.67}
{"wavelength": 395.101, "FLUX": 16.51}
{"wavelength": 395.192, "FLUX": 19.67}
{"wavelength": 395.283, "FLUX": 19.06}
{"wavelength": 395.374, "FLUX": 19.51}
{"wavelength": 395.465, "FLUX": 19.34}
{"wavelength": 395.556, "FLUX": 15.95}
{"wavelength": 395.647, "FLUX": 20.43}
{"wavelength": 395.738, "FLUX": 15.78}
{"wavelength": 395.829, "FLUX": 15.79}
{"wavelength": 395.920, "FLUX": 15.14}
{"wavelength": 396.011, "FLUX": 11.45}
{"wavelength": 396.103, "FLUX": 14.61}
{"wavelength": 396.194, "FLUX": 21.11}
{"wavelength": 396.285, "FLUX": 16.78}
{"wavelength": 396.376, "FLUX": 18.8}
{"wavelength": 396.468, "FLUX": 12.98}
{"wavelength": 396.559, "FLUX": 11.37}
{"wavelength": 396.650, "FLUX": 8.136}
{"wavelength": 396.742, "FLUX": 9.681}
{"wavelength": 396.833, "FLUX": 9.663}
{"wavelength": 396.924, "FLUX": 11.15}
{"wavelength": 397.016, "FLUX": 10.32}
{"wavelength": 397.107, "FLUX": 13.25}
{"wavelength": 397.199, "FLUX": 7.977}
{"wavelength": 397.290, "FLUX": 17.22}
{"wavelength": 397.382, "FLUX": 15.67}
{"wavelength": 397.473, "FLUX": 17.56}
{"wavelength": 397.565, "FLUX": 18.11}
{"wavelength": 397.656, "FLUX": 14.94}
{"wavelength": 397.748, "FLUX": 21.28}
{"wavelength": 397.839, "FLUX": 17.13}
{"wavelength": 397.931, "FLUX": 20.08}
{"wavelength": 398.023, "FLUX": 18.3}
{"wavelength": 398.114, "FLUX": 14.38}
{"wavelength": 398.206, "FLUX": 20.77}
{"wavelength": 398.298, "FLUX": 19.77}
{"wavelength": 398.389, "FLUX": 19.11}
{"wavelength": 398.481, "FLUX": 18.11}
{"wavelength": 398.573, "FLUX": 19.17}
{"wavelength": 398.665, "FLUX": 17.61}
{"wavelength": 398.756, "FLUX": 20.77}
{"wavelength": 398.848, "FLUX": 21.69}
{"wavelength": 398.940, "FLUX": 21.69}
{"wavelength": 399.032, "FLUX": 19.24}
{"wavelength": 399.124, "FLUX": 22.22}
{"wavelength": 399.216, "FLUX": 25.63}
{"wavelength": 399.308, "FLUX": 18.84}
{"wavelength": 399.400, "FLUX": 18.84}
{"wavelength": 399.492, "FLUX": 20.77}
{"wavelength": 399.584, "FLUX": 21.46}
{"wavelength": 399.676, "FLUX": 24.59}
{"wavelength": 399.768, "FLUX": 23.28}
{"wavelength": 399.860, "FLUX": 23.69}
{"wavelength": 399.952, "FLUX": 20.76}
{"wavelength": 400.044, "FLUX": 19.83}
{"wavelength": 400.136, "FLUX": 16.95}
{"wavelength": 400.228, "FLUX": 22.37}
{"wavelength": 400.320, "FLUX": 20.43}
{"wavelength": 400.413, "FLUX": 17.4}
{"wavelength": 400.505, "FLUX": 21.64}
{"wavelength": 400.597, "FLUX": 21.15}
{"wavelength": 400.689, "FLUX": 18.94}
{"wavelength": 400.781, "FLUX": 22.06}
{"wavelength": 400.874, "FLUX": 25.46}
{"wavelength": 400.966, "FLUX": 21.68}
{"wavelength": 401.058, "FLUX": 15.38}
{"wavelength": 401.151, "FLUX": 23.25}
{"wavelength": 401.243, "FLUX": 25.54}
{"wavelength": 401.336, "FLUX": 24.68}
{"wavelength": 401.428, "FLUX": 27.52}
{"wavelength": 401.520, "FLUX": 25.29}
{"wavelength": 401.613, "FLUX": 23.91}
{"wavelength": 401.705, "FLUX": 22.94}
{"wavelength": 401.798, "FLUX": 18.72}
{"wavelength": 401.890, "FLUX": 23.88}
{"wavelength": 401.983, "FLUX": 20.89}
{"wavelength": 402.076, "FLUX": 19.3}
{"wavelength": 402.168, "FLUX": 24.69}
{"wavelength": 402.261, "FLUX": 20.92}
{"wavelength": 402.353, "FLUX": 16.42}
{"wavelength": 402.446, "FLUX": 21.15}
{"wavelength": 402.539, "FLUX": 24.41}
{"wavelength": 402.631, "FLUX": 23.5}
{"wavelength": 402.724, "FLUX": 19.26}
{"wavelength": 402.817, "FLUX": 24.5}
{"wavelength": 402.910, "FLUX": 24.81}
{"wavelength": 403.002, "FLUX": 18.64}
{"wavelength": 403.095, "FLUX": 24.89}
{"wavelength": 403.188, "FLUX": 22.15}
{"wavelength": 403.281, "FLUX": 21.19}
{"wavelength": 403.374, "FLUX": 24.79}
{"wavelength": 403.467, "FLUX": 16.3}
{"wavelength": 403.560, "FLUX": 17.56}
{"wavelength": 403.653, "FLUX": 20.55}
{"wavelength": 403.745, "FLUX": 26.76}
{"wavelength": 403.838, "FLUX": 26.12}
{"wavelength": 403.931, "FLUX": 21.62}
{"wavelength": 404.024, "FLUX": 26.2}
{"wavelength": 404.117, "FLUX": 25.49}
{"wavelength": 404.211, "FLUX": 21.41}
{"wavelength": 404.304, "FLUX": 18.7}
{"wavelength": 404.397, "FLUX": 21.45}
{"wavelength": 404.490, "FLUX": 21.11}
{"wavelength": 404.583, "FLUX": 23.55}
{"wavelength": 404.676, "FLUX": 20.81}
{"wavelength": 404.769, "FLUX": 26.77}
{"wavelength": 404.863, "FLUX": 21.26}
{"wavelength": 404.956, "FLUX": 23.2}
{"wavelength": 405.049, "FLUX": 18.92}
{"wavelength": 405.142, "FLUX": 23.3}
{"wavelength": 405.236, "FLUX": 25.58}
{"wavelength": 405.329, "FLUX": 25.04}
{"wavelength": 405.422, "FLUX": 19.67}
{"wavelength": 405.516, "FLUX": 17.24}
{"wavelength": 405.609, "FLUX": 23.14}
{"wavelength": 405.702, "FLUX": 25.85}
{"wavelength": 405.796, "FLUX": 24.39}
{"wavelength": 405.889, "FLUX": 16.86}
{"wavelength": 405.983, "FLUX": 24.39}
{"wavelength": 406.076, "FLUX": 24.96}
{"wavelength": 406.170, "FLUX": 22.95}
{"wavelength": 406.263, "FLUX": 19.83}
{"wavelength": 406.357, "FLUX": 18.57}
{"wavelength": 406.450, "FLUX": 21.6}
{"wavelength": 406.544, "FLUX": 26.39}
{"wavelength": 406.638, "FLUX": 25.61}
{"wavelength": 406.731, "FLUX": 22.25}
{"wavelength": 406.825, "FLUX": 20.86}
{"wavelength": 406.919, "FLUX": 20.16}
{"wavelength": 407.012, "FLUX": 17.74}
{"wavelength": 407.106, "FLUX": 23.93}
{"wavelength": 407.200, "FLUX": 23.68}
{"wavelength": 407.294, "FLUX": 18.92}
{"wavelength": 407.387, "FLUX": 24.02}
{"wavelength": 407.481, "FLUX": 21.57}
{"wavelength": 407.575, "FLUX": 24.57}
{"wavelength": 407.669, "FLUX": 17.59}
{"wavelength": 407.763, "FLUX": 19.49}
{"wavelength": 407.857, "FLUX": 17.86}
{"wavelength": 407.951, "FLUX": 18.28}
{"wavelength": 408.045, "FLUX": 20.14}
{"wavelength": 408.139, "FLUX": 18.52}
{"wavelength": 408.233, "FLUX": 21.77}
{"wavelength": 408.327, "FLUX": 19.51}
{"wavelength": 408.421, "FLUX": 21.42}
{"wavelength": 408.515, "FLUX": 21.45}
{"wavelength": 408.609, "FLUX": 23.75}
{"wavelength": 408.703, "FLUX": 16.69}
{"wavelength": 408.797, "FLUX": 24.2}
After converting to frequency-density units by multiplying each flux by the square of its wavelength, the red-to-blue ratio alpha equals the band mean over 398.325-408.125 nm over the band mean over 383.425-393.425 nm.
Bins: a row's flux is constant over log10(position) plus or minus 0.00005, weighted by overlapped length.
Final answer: 1.41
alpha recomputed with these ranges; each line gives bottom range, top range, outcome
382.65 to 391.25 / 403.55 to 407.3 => 1.56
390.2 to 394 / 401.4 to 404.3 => 1.28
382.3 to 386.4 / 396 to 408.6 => 1.52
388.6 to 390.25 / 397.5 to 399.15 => 1.35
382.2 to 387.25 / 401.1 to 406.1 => 1.60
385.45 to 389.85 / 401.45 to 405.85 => 1.51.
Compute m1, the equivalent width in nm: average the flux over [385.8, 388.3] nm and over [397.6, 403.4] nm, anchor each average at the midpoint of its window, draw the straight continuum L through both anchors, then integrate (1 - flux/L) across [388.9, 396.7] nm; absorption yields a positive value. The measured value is 0.54 nm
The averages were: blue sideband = 17.2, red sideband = 21.2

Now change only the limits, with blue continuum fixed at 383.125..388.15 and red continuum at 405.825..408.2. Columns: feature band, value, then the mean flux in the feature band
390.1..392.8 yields -0.47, 20.1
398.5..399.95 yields -0.15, 21.2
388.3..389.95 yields 0.25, 14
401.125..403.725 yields -0.29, 22.2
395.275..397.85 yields 0.47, 15.1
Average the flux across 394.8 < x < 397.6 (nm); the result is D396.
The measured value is 15.5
